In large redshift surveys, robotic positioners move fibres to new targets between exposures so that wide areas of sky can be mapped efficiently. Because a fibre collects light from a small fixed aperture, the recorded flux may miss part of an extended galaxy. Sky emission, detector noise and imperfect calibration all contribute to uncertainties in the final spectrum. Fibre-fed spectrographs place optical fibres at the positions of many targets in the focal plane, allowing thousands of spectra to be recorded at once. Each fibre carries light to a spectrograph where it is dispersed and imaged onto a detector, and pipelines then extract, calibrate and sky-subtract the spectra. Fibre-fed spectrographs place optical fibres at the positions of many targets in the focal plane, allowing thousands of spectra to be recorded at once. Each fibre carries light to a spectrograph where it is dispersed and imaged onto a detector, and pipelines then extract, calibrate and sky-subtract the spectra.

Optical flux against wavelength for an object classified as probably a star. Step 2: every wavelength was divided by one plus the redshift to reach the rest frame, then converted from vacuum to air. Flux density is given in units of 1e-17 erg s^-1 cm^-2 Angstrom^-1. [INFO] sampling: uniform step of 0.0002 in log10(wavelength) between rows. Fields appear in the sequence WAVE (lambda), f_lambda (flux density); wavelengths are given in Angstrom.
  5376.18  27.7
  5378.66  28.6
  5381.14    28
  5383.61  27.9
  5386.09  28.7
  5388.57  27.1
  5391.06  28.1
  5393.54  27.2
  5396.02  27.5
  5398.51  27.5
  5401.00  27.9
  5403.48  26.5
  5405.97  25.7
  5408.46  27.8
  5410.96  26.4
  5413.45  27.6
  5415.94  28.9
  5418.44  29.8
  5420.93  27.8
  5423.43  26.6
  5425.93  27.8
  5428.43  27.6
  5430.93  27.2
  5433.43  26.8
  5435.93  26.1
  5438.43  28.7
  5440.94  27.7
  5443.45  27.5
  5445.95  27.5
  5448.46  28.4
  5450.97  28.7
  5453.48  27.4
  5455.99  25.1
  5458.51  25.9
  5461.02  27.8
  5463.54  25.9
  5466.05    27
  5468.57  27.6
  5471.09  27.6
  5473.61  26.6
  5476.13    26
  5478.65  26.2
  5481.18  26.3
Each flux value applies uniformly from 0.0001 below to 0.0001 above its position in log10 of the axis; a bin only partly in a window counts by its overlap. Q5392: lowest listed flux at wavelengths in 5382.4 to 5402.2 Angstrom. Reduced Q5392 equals 27.1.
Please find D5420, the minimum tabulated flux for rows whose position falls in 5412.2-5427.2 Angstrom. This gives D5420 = 26.6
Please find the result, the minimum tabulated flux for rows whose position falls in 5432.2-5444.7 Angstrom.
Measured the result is 26.1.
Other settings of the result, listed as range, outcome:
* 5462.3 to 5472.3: 25.9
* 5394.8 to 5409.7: 25.7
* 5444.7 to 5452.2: 27.5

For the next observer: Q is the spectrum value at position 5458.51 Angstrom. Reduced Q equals 25.9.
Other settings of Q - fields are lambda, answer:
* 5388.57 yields 27.1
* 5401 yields 27.9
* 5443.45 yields 27.5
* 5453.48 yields 27.4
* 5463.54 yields 25.9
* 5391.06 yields 28.1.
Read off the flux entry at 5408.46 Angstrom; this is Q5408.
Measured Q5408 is 27.8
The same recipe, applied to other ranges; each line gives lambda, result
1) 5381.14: 28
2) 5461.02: 27.8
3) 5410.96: 26.4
